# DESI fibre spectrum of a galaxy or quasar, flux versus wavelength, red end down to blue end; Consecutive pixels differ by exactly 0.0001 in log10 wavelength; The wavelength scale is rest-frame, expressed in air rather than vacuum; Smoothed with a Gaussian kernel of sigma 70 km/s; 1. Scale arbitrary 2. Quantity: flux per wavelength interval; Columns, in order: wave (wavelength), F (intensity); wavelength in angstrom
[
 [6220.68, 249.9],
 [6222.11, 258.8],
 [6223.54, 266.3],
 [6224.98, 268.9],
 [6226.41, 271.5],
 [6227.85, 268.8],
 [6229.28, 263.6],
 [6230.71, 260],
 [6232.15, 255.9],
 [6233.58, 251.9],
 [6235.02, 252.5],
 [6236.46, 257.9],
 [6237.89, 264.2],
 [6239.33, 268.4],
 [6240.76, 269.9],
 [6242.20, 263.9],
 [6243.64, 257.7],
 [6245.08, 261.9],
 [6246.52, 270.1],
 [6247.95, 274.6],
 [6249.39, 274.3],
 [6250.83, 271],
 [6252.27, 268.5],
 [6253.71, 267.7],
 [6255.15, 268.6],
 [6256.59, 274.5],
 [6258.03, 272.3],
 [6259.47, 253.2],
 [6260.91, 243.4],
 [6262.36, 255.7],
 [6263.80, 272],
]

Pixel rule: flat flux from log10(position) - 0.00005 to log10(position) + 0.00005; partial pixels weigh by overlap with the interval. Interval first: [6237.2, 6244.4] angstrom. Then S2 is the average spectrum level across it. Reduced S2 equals 265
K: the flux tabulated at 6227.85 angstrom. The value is 268.8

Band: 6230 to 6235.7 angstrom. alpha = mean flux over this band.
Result 255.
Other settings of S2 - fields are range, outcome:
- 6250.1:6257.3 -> 270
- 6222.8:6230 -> 268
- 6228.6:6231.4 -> 262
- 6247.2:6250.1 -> 275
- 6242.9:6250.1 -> 268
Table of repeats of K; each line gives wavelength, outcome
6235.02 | 252.5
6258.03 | 272.3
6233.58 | 251.9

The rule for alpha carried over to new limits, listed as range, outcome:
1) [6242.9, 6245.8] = 259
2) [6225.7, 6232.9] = 264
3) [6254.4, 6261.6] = 263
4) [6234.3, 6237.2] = 255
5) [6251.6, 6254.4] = 268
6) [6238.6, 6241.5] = 269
